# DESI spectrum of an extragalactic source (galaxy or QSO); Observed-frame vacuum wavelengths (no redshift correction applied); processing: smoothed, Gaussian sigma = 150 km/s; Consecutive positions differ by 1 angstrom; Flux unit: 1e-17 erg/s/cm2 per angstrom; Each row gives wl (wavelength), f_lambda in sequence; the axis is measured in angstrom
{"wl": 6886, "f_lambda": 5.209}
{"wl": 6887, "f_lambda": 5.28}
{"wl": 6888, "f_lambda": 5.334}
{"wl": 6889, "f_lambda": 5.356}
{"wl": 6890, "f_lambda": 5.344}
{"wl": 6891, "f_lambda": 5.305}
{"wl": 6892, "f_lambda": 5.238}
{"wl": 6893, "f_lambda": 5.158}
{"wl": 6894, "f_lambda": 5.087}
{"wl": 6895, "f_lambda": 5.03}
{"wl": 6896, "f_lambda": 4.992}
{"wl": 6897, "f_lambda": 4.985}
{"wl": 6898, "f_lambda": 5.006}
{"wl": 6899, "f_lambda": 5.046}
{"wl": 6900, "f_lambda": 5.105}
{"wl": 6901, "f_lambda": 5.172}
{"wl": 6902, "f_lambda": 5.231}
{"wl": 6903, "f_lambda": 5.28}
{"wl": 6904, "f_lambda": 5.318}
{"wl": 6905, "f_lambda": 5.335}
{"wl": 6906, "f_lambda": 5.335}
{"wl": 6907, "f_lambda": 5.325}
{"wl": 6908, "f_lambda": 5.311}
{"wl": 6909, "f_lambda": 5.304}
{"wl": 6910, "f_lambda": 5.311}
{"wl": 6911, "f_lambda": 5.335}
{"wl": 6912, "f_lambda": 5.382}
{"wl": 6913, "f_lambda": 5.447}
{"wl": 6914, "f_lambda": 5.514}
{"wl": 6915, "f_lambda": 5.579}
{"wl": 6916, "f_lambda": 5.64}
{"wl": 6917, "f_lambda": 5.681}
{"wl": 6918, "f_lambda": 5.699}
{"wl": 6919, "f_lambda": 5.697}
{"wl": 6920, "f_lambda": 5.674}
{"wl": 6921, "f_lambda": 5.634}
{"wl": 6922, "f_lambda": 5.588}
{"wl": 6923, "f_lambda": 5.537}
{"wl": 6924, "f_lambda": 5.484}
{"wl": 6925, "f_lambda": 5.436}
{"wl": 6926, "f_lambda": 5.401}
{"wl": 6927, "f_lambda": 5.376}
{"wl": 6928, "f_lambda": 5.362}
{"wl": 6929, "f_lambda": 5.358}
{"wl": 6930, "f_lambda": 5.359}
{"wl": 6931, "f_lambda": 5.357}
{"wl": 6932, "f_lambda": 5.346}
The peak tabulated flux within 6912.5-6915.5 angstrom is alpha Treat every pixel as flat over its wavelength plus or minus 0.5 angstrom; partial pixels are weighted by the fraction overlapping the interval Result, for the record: 5.579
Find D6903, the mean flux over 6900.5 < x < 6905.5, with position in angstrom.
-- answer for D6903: 5.27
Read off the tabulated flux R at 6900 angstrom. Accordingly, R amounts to 5.105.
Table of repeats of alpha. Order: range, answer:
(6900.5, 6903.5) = 5.28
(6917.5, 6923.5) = 5.699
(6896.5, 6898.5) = 5.006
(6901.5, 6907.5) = 5.335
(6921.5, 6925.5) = 5.588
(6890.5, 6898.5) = 5.305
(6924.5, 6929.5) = 5.436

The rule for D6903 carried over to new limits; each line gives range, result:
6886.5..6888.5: 5.31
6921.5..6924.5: 5.54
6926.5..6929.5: 5.37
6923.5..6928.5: 5.41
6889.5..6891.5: 5.32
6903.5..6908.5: 5.32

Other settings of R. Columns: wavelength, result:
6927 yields 5.376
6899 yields 5.046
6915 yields 5.579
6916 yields 5.64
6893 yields 5.158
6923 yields 5.537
